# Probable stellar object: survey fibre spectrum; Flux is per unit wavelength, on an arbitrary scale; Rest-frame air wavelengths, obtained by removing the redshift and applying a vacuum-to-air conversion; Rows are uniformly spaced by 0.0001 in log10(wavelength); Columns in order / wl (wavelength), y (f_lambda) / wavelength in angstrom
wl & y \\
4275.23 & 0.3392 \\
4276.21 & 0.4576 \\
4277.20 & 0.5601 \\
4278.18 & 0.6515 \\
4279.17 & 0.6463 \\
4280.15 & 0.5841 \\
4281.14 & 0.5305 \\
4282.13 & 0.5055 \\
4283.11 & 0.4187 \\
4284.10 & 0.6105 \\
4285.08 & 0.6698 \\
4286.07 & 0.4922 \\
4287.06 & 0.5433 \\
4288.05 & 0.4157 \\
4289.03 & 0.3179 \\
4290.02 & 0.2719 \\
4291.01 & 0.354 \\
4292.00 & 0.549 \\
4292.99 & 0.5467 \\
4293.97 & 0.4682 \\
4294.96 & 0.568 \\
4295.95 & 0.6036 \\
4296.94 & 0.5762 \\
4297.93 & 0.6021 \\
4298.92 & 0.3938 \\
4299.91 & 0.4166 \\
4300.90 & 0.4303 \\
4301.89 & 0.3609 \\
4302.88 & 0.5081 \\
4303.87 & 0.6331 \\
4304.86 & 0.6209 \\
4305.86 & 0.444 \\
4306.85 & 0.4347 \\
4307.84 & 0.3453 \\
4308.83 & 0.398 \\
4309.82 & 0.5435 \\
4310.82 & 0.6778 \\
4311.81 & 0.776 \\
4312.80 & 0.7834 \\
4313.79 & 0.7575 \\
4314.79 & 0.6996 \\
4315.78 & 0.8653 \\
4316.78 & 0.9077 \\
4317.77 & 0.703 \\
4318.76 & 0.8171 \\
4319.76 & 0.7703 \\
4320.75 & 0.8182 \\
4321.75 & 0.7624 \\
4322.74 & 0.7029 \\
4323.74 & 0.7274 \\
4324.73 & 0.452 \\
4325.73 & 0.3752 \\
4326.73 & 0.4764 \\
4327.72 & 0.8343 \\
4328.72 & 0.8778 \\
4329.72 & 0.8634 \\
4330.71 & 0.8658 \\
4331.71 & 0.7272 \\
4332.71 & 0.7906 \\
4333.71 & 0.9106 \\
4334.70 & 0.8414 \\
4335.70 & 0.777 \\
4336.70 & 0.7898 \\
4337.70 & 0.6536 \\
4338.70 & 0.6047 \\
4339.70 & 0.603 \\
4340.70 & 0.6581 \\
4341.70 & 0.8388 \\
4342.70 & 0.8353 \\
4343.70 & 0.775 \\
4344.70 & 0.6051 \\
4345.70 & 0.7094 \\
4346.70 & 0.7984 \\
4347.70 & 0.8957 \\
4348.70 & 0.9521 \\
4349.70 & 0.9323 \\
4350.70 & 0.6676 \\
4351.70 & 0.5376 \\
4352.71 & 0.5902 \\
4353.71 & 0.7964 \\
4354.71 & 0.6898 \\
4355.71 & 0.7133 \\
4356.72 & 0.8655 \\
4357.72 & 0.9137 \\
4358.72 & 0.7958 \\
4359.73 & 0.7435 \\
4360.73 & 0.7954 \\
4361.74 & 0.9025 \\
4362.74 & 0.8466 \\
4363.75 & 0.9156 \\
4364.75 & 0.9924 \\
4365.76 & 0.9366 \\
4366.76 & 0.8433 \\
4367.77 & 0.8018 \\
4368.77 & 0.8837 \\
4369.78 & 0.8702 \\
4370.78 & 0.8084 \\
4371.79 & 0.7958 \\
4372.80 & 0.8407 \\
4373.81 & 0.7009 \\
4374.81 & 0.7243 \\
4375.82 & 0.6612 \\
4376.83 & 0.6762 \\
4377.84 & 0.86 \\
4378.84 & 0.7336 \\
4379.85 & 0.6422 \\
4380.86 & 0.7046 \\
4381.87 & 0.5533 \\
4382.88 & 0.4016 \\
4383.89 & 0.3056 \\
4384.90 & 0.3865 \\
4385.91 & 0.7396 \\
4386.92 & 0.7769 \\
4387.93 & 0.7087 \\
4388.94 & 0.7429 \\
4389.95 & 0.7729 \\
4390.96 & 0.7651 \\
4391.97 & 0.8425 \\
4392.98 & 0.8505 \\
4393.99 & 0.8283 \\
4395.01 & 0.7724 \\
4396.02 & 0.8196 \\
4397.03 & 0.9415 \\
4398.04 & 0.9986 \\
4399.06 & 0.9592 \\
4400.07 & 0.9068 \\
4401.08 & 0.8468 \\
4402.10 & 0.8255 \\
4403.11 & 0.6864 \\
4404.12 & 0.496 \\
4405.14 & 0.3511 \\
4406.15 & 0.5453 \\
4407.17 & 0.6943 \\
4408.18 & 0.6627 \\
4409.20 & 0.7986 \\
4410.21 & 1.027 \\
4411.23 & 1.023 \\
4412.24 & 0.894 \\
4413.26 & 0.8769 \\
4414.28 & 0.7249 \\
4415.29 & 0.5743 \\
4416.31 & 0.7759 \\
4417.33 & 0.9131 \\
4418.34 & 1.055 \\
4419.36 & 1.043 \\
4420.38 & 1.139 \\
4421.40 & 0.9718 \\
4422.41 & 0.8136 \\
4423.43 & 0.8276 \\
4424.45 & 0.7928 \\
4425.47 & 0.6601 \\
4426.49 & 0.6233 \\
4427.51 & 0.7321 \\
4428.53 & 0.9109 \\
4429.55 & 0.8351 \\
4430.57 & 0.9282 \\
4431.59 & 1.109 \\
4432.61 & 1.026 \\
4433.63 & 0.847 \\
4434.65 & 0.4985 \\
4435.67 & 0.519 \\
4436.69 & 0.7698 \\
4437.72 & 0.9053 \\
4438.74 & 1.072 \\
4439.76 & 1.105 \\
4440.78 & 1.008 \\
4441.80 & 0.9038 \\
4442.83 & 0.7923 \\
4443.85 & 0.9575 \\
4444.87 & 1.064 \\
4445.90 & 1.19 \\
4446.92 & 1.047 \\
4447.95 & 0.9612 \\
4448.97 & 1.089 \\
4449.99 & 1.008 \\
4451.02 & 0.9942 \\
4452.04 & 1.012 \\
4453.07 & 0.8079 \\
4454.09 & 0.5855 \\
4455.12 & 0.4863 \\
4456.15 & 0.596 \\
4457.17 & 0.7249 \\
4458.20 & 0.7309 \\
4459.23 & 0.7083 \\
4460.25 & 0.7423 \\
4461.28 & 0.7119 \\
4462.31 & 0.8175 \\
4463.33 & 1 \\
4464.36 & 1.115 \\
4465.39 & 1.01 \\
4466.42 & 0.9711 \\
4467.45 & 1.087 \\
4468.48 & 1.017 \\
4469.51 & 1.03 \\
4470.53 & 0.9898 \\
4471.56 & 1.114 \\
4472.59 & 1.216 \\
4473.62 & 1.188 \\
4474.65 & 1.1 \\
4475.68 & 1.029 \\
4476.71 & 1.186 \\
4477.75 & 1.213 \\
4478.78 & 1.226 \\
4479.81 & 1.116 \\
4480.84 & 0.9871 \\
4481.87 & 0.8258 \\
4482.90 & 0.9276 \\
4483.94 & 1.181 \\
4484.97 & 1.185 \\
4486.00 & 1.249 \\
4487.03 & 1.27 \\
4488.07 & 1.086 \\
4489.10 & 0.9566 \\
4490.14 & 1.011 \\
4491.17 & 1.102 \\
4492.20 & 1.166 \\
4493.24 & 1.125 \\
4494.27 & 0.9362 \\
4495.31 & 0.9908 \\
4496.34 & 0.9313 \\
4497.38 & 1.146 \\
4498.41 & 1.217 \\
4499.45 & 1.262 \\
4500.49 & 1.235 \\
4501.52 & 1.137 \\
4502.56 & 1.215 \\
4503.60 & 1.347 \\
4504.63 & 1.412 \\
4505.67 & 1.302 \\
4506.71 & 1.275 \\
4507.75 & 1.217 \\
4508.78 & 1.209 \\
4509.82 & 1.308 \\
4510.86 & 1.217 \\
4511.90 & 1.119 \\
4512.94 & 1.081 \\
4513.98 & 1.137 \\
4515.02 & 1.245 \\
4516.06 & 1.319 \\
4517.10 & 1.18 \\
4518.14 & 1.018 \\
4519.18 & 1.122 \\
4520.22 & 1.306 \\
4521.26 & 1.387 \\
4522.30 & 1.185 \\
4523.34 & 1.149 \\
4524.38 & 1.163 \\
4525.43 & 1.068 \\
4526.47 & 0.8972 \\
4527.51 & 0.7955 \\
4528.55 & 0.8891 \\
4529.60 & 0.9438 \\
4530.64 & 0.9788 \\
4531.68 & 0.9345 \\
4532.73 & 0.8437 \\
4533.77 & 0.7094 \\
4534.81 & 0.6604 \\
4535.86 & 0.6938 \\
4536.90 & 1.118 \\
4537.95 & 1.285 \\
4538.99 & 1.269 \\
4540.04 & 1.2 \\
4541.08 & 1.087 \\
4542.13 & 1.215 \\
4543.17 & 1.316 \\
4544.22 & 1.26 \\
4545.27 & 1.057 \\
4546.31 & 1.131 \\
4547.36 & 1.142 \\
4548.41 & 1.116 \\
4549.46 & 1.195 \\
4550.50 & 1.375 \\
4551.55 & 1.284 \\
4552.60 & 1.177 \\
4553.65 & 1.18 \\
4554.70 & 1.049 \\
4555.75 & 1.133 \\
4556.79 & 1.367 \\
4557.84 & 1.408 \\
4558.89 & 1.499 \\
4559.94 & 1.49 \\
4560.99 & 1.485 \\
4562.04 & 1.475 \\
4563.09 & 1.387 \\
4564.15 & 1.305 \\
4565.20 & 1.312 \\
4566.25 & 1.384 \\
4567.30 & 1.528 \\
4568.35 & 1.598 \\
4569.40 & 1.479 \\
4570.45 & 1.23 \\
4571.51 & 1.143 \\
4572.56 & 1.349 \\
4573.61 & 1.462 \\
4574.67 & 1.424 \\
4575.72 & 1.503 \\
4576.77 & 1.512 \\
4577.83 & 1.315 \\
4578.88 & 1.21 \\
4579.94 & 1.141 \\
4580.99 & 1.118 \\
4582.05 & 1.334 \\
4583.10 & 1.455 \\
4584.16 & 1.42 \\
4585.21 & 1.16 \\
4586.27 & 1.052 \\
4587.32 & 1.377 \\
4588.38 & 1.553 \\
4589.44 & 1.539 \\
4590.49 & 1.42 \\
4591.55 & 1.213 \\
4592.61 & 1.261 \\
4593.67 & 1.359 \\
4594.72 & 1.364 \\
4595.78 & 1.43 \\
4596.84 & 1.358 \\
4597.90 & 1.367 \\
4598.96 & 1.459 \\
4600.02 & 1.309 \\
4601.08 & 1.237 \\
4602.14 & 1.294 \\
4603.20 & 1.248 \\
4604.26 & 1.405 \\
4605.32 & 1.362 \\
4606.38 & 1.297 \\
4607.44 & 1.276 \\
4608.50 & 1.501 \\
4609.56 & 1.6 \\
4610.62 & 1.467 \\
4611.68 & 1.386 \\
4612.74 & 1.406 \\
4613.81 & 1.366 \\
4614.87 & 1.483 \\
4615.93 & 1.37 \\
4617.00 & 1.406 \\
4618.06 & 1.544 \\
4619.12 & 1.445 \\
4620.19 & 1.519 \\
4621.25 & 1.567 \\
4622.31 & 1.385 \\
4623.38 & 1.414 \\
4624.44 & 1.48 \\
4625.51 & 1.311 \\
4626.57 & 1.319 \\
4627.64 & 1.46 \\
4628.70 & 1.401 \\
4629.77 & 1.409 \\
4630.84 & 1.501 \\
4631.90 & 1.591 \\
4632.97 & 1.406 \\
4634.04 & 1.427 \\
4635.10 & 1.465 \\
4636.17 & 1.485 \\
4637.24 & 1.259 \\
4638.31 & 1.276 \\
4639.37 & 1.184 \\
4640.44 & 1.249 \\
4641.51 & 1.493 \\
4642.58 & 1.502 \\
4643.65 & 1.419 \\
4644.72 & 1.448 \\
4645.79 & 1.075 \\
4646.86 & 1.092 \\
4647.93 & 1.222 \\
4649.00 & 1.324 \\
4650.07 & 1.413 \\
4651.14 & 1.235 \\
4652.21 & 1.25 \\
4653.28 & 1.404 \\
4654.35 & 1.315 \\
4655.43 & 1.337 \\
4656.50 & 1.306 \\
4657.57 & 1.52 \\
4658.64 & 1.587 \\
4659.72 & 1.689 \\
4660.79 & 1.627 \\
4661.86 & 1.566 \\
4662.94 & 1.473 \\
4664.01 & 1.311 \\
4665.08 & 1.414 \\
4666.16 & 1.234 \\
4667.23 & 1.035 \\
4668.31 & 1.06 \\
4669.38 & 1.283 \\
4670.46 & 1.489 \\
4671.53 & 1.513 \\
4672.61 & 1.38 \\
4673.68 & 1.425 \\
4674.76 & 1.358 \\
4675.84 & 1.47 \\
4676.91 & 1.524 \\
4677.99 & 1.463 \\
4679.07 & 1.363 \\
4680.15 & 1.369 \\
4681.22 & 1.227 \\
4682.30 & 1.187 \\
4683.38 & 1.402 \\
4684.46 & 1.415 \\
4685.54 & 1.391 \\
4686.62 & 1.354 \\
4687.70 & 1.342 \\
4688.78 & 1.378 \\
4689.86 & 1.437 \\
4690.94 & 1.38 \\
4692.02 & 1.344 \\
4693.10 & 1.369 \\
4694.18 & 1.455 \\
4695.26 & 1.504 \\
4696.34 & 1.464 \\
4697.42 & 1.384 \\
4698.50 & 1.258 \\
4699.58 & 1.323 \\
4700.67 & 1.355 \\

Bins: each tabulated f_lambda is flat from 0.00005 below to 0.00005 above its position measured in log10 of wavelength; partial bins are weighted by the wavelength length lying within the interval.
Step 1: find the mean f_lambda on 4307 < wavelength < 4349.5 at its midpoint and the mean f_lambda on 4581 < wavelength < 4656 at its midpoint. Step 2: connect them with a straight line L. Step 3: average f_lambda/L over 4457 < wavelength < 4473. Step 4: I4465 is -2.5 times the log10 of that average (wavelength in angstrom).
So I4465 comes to 0.10 mag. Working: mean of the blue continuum 0.727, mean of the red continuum 1.37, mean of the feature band 0.94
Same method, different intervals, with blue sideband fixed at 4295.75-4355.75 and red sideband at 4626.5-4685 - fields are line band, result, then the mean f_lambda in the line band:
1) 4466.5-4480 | -0.12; 1.11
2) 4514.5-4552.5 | 0.02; 1.1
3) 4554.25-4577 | -0.17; 1.39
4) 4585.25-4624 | -0.10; 1.39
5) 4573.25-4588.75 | -0.10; 1.33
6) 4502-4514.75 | -0.16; 1.24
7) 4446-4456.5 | 0.08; 0.876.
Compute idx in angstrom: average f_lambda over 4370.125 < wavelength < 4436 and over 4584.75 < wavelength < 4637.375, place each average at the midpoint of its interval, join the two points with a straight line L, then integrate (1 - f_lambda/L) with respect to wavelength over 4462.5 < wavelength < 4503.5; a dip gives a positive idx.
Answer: -3.38 angstrom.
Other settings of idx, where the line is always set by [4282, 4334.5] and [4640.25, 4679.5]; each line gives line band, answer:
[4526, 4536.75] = 2.46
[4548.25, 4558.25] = -0.77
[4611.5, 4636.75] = -2.77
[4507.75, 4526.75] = -2.04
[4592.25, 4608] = -1.16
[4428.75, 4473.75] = 0.28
